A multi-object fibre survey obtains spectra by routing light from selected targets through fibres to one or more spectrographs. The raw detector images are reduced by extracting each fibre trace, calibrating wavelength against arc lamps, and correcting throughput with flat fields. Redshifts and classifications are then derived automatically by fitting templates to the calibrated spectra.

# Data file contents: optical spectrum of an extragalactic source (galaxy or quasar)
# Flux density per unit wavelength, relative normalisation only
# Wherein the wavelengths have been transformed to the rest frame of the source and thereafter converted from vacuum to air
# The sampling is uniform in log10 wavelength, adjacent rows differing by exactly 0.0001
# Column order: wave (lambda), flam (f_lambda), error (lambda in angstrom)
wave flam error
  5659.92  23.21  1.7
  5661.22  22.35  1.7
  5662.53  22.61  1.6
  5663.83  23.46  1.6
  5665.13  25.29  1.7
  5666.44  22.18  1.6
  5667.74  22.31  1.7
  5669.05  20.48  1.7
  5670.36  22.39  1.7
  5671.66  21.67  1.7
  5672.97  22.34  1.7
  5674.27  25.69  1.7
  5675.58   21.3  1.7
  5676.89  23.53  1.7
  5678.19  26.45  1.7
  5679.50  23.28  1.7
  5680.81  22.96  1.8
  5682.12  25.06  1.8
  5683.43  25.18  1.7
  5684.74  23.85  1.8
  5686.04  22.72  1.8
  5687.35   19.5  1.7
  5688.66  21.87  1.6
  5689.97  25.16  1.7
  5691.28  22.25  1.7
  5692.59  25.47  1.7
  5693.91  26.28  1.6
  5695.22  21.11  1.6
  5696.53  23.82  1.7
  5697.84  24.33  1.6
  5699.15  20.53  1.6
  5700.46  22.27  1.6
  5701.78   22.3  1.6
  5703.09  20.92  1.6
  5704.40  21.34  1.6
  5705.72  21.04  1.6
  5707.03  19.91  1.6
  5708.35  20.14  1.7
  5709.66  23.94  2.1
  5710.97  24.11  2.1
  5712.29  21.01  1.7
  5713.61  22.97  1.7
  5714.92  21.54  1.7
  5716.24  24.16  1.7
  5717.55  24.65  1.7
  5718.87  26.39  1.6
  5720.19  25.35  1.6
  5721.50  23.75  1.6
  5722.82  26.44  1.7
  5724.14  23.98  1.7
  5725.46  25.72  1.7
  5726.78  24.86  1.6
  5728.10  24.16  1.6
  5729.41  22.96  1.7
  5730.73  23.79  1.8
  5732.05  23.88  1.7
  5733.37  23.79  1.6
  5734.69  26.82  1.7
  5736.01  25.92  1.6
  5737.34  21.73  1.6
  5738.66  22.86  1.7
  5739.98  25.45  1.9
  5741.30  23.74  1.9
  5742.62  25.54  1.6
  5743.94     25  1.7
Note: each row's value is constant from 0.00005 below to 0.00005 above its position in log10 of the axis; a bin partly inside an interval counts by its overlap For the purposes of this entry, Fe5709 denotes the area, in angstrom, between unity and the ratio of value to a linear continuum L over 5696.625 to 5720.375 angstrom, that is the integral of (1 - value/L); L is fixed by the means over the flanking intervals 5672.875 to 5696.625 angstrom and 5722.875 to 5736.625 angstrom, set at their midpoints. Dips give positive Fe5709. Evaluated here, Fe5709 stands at 1.6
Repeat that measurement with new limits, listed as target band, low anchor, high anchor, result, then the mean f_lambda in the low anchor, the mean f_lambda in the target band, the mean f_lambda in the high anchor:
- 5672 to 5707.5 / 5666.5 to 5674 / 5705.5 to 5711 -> -1.8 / 22.1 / 23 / 21.7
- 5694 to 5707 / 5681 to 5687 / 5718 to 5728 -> 1.3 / 23.9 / 22.1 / 25.1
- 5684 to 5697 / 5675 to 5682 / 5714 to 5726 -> 0.4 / 23.6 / 23.2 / 24.6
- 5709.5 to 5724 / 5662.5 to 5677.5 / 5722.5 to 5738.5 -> 0.0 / 22.8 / 24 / 24.4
